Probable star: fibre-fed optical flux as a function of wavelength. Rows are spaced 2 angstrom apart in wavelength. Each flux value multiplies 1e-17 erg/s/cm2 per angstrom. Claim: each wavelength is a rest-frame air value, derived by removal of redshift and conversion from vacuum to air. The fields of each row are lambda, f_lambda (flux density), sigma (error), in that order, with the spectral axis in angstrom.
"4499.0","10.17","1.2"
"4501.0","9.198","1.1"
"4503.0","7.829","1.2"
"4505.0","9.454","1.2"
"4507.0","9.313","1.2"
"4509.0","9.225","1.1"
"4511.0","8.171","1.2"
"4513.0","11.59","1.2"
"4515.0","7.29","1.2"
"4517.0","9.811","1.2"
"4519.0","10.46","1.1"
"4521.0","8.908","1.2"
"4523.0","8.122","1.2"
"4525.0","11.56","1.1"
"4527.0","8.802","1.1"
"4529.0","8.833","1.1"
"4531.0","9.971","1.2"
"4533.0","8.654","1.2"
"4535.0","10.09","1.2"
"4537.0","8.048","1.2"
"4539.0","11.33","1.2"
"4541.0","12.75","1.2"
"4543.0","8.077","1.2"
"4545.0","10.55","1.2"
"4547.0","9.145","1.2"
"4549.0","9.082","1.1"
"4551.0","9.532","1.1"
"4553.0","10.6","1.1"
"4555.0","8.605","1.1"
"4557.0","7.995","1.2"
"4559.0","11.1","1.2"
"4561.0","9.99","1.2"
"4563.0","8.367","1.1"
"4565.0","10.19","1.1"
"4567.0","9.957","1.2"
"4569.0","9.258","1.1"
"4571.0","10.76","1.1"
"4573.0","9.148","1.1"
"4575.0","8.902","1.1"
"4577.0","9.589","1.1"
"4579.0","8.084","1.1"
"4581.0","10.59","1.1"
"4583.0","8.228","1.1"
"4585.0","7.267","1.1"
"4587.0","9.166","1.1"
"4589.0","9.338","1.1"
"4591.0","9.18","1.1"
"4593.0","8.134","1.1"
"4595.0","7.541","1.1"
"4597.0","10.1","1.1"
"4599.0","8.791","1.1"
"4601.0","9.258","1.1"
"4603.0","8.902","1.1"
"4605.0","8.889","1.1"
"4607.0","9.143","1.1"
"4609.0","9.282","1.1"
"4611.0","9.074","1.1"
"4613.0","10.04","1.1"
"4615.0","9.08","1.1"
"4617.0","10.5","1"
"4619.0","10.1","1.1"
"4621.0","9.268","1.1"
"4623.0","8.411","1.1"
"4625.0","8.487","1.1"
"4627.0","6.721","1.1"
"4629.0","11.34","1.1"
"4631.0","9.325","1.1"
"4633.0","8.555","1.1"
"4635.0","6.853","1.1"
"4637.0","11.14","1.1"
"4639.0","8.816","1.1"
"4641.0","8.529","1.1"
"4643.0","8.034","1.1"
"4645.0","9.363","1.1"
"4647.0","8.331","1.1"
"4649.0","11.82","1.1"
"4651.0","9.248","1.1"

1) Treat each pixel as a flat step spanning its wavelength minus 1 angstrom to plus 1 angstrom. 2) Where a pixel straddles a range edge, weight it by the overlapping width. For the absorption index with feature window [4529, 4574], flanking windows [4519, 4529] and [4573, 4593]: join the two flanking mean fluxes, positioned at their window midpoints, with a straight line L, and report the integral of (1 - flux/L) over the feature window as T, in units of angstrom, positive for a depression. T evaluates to -2.5 angstrom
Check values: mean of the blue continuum 9.41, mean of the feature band 9.67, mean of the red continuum 8.9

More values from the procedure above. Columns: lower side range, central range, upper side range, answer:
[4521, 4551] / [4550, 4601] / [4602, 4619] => 1.55 angstrom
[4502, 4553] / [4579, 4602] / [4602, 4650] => 1.10 angstrom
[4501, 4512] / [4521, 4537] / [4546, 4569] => -0.33 angstrom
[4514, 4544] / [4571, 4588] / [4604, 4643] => 0.57 angstrom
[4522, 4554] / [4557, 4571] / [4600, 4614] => -0.34 angstrom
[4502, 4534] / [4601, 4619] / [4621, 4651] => -0.69 angstrom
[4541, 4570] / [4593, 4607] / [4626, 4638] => 0.54 angstrom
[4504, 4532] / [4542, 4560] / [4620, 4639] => -0.32 angstrom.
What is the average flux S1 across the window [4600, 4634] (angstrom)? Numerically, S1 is 9.2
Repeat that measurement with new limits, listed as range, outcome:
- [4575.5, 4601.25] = 8.86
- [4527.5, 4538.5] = 9.21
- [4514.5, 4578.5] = 9.55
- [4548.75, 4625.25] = 9.24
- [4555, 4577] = 9.52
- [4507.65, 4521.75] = 9.36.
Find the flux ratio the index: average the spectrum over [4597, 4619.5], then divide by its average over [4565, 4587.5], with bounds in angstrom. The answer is 1.0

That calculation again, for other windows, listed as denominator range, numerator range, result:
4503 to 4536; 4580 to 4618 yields 0.97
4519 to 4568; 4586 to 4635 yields 0.94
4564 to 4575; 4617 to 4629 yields 0.92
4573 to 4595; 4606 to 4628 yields 1.03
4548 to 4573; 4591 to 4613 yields 0.93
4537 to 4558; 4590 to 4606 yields 0.91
